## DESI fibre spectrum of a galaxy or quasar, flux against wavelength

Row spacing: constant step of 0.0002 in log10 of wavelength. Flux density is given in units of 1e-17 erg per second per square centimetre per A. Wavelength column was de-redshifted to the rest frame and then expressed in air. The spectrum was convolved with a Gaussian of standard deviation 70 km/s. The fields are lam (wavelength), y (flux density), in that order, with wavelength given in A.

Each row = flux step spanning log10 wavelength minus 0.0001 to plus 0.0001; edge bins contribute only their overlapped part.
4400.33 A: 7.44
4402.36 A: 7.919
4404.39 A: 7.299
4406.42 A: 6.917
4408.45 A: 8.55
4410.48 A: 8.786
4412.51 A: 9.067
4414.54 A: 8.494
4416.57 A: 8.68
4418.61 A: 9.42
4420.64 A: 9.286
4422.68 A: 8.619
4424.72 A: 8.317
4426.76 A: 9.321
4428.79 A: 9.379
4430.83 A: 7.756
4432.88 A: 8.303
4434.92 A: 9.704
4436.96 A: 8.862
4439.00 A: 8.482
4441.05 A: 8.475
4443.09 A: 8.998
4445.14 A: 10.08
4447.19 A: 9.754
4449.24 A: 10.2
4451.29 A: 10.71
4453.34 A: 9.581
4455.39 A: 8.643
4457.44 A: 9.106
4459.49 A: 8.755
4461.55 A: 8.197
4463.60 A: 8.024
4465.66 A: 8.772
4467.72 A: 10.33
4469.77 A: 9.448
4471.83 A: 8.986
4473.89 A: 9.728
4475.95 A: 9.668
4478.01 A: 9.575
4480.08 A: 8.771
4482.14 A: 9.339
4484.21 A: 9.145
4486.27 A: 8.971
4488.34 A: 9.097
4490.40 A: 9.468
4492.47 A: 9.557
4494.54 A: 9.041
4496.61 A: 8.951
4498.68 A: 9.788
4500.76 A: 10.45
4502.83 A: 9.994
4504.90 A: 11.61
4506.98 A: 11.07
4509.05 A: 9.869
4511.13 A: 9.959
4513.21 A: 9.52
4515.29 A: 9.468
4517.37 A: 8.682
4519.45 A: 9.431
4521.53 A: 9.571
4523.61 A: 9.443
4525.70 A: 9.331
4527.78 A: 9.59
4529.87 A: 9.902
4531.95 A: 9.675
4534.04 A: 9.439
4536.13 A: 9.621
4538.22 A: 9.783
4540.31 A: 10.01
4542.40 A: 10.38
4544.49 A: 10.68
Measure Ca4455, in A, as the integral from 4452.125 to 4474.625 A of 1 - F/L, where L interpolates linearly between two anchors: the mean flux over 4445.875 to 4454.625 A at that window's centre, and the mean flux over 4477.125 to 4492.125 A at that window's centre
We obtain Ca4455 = 1.5 A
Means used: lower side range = 10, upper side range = 9.21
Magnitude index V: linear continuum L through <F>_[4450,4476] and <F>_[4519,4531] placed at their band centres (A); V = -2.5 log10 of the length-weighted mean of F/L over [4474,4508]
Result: -0.03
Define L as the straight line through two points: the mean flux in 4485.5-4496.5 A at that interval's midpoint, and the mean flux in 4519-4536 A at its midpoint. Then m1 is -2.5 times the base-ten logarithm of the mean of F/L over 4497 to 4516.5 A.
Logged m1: -0.087 mag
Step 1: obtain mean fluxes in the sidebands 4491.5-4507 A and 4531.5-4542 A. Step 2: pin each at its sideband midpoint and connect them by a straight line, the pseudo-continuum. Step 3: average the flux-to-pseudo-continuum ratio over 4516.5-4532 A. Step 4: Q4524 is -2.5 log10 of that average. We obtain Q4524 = 0.042 mag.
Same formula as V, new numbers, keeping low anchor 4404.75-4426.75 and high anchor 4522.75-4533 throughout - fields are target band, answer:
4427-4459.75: -0.04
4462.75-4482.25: -0.02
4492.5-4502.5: -0.03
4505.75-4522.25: -0.03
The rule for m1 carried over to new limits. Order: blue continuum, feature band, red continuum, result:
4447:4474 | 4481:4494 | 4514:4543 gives 0.017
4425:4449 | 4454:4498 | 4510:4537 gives 0.013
